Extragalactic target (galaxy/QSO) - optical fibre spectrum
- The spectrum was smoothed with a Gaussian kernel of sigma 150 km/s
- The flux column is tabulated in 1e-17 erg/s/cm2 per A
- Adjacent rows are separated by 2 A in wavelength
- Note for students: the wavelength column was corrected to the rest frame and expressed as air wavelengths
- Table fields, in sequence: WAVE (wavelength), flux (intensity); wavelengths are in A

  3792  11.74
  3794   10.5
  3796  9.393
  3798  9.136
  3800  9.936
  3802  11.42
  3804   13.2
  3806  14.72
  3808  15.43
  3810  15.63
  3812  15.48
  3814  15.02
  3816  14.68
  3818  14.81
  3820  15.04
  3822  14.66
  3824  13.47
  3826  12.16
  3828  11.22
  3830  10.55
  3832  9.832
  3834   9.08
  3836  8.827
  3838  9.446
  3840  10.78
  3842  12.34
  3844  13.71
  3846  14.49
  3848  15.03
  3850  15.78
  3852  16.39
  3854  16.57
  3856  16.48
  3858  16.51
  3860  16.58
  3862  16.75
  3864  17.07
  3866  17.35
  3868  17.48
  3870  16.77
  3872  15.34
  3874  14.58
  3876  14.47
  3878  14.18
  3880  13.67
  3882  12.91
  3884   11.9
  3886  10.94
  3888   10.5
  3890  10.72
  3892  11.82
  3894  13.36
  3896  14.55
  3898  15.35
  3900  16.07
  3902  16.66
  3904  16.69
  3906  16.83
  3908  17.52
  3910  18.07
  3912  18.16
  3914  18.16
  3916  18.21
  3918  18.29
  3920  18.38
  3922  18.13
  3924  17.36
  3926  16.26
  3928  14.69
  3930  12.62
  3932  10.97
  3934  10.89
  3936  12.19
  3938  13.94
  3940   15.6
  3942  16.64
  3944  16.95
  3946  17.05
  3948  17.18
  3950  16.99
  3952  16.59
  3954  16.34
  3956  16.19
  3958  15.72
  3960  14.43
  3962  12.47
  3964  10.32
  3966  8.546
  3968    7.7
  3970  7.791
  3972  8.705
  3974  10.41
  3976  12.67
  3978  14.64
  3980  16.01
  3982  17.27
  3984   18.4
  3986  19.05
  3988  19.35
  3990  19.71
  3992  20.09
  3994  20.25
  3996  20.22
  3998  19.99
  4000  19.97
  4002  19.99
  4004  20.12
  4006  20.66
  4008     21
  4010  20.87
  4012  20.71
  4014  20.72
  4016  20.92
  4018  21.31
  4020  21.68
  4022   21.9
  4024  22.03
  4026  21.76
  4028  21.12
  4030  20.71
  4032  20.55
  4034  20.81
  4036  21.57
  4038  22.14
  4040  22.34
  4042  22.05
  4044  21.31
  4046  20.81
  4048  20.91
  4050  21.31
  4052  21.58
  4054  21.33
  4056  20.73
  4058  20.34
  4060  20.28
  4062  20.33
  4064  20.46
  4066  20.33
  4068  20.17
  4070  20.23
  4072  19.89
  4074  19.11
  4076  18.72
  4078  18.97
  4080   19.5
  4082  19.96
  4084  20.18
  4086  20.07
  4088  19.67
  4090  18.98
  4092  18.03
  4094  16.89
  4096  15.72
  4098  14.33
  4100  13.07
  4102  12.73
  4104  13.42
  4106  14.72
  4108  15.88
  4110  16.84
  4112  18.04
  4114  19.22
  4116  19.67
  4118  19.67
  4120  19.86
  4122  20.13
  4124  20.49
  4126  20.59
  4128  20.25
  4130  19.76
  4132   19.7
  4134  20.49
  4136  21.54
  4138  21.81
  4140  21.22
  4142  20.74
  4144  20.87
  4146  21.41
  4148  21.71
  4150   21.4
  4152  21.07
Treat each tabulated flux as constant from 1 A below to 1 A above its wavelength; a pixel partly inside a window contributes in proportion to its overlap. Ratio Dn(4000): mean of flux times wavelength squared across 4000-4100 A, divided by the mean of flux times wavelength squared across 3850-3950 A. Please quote 1.41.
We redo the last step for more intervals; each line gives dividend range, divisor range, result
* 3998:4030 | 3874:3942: 1.49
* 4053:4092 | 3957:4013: 1.27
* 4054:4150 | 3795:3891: 1.60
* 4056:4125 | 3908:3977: 1.36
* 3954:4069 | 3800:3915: 1.41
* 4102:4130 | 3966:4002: 1.22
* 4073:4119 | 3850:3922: 1.25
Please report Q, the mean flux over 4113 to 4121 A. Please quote 19.6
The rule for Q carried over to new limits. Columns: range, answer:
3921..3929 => 16.6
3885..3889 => 10.7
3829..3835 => 9.82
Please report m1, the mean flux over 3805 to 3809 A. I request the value 15.1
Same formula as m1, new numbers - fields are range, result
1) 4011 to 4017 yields 20.8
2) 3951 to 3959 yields 16.2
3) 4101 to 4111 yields 14.7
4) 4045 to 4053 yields 21.2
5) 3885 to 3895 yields 11.5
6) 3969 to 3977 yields 9.89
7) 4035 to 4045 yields 21.9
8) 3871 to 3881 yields 14.4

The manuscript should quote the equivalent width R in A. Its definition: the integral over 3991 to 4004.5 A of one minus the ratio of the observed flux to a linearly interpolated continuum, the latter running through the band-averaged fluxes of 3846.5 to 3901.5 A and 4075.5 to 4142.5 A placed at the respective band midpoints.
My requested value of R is -2.7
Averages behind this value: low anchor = 14.8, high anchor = 18.5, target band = 20.1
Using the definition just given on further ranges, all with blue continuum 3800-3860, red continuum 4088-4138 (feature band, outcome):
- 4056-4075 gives -3.2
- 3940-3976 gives 4.6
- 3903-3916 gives -2.5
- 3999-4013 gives -3.6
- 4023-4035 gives -3.2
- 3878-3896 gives 2.7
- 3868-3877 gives -0.8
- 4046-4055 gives -2.2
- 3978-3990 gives -1.4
